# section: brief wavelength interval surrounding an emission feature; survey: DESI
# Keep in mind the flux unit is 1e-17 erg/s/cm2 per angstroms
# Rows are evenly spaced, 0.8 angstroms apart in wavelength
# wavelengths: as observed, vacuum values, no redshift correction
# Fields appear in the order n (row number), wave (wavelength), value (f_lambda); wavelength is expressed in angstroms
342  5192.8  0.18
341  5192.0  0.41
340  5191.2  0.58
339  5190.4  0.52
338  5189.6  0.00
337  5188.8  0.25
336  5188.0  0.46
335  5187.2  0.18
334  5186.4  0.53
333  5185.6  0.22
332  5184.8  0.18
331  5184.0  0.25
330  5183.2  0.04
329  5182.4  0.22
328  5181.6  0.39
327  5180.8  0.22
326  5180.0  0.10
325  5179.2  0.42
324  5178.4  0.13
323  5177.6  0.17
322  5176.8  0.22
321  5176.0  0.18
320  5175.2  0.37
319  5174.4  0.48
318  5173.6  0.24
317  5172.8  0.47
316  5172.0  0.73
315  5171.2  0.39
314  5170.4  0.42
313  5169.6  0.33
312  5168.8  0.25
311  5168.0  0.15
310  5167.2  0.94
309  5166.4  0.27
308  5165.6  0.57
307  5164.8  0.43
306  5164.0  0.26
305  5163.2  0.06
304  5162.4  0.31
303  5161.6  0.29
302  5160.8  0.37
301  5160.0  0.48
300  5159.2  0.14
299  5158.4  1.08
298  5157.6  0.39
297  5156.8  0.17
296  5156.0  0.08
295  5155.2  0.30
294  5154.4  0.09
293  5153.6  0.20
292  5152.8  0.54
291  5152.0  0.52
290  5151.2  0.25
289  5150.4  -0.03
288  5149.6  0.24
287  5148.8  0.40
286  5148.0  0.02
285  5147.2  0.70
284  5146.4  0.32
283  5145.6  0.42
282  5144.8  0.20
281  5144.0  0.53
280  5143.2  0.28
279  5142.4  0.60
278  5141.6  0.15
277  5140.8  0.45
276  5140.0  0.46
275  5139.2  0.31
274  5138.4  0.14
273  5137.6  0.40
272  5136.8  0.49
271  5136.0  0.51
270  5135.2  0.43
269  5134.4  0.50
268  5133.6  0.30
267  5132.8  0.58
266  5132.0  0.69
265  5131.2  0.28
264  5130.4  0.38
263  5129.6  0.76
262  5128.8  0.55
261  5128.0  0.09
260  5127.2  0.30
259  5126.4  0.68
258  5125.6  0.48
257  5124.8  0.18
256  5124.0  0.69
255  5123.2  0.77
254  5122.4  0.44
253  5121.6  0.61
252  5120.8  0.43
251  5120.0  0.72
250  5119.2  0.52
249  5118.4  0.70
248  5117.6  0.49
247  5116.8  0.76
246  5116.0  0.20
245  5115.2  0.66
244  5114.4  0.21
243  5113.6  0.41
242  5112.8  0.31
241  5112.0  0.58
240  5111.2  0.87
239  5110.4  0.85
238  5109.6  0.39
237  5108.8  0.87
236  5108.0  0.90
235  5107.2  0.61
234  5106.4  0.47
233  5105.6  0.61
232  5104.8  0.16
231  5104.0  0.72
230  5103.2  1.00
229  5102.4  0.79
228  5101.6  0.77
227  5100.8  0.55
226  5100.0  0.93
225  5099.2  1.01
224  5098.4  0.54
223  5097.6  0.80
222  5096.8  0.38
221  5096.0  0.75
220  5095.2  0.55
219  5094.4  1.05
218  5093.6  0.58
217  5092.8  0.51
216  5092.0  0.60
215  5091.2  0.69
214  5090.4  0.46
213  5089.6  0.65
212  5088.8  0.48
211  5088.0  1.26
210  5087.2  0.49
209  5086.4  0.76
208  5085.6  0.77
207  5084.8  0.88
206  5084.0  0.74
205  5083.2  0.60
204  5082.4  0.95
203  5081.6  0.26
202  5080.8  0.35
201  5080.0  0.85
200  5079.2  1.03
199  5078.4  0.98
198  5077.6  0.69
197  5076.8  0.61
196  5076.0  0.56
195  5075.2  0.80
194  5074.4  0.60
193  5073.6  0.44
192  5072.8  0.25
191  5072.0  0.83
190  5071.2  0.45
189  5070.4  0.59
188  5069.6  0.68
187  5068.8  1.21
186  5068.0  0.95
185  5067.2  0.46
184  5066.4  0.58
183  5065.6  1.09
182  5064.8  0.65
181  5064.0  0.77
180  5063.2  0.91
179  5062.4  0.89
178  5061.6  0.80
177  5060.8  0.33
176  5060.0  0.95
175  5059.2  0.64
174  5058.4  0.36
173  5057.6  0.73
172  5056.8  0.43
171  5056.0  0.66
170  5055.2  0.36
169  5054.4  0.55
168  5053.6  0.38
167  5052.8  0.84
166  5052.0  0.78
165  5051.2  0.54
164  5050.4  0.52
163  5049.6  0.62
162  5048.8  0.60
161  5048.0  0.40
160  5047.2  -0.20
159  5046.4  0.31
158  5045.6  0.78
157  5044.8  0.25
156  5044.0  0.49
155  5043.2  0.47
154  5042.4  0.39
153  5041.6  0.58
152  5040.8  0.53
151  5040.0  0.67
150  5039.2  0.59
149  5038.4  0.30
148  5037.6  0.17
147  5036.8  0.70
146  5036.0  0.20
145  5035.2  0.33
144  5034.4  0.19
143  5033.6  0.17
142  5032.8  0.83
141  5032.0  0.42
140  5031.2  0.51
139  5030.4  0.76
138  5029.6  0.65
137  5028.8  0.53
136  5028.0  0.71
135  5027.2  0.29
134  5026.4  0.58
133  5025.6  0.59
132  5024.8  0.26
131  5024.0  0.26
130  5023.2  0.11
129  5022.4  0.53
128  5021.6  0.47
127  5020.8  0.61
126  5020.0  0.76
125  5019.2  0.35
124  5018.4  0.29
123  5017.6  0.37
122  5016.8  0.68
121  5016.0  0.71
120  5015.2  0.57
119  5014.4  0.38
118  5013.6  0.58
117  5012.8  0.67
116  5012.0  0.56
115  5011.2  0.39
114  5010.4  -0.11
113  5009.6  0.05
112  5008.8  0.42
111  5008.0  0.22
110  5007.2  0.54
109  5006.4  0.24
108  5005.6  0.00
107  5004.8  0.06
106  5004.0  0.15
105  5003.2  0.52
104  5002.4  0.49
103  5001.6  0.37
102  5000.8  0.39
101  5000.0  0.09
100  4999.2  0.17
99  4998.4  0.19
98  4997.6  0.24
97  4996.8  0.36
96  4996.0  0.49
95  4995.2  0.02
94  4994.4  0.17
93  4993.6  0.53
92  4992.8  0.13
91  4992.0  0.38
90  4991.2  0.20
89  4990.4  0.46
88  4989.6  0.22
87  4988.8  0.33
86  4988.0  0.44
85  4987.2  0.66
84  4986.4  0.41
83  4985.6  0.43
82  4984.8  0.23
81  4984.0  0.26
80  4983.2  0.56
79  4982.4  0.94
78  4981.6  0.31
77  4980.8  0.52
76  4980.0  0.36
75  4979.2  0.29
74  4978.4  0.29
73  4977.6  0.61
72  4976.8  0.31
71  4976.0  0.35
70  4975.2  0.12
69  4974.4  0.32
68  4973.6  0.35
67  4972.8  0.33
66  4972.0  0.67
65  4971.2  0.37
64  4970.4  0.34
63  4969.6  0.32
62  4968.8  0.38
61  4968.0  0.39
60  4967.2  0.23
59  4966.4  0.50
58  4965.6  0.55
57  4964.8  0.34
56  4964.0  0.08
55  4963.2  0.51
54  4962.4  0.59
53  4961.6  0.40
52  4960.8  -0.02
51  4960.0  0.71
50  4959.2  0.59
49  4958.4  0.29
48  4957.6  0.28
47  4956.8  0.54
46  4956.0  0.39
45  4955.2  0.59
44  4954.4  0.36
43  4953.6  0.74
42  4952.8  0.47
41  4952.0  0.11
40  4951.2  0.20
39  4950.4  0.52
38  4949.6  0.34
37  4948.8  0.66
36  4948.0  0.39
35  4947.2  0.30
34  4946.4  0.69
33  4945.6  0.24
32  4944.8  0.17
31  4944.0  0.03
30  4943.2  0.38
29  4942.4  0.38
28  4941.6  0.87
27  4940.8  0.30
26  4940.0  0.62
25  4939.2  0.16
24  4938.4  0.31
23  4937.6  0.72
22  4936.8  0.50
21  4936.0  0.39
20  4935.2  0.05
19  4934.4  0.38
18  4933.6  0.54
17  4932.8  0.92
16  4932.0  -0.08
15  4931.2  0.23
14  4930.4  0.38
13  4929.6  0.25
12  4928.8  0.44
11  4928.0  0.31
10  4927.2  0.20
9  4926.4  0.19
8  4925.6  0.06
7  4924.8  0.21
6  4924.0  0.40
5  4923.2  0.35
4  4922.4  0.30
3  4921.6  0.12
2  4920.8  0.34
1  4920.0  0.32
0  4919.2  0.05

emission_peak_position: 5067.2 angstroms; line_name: C III] 1909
